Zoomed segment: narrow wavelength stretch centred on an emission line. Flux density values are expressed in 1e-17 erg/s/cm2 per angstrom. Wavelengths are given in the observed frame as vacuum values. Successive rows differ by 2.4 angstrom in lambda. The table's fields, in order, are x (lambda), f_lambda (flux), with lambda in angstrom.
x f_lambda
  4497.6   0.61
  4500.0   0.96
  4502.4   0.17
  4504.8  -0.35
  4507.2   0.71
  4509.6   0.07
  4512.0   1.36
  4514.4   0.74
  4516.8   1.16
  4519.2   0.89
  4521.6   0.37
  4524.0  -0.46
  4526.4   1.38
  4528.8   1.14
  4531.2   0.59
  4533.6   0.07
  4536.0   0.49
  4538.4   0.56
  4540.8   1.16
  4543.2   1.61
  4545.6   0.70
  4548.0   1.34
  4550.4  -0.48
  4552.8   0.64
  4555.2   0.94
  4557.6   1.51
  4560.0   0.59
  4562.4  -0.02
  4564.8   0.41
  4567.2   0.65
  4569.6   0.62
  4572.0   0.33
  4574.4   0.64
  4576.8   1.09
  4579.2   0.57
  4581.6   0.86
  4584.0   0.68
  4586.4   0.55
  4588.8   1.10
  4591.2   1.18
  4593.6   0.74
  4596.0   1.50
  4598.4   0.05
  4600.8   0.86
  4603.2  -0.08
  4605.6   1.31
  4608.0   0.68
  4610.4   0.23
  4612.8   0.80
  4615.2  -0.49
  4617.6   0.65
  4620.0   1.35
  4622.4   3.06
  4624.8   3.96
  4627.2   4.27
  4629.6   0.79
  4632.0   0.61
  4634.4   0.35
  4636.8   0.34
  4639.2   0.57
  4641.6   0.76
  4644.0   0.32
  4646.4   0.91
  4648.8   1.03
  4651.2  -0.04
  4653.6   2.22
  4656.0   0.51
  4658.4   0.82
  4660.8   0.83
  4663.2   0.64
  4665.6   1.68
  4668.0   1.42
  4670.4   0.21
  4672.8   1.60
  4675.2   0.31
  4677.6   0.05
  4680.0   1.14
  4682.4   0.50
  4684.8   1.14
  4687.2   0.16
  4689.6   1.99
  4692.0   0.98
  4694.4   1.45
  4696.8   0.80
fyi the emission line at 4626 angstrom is [O II] 3727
